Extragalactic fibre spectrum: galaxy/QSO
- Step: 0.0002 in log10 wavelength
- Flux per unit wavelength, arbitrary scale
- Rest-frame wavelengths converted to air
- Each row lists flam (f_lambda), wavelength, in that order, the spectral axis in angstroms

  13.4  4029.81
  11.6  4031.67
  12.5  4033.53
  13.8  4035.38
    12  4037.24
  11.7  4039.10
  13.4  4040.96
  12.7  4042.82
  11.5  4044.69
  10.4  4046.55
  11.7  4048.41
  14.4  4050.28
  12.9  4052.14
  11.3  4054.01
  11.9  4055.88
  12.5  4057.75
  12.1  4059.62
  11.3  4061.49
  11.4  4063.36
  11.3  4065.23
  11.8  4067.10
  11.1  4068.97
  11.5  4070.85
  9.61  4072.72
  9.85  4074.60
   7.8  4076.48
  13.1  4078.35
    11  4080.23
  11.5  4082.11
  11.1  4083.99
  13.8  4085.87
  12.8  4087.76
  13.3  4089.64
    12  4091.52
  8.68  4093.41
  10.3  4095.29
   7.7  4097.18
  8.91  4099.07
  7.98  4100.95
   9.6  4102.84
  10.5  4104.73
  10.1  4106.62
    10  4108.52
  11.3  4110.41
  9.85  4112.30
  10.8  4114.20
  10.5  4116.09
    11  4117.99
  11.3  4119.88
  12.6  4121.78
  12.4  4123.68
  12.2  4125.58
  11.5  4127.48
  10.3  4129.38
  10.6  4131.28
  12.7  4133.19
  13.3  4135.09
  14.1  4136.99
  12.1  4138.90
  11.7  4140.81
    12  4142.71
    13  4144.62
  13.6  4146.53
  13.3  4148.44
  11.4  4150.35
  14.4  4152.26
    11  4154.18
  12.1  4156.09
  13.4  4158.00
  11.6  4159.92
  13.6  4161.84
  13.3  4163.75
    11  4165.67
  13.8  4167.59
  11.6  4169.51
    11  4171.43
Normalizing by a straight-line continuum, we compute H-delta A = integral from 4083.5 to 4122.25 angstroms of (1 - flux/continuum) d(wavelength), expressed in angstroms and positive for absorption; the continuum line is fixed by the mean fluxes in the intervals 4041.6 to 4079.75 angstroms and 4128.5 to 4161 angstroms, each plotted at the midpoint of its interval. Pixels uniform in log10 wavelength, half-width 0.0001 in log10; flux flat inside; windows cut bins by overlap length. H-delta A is 4.2 angstroms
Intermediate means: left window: 11.5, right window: 12.4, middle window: 10.6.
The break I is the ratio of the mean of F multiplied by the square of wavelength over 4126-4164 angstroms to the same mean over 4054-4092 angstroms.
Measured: 1.1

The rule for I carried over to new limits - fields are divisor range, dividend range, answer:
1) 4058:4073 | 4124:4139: 1.10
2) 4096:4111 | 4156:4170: 1.37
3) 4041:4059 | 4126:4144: 1.03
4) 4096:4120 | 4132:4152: 1.31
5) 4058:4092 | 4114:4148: 1.08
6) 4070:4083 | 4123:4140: 1.17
